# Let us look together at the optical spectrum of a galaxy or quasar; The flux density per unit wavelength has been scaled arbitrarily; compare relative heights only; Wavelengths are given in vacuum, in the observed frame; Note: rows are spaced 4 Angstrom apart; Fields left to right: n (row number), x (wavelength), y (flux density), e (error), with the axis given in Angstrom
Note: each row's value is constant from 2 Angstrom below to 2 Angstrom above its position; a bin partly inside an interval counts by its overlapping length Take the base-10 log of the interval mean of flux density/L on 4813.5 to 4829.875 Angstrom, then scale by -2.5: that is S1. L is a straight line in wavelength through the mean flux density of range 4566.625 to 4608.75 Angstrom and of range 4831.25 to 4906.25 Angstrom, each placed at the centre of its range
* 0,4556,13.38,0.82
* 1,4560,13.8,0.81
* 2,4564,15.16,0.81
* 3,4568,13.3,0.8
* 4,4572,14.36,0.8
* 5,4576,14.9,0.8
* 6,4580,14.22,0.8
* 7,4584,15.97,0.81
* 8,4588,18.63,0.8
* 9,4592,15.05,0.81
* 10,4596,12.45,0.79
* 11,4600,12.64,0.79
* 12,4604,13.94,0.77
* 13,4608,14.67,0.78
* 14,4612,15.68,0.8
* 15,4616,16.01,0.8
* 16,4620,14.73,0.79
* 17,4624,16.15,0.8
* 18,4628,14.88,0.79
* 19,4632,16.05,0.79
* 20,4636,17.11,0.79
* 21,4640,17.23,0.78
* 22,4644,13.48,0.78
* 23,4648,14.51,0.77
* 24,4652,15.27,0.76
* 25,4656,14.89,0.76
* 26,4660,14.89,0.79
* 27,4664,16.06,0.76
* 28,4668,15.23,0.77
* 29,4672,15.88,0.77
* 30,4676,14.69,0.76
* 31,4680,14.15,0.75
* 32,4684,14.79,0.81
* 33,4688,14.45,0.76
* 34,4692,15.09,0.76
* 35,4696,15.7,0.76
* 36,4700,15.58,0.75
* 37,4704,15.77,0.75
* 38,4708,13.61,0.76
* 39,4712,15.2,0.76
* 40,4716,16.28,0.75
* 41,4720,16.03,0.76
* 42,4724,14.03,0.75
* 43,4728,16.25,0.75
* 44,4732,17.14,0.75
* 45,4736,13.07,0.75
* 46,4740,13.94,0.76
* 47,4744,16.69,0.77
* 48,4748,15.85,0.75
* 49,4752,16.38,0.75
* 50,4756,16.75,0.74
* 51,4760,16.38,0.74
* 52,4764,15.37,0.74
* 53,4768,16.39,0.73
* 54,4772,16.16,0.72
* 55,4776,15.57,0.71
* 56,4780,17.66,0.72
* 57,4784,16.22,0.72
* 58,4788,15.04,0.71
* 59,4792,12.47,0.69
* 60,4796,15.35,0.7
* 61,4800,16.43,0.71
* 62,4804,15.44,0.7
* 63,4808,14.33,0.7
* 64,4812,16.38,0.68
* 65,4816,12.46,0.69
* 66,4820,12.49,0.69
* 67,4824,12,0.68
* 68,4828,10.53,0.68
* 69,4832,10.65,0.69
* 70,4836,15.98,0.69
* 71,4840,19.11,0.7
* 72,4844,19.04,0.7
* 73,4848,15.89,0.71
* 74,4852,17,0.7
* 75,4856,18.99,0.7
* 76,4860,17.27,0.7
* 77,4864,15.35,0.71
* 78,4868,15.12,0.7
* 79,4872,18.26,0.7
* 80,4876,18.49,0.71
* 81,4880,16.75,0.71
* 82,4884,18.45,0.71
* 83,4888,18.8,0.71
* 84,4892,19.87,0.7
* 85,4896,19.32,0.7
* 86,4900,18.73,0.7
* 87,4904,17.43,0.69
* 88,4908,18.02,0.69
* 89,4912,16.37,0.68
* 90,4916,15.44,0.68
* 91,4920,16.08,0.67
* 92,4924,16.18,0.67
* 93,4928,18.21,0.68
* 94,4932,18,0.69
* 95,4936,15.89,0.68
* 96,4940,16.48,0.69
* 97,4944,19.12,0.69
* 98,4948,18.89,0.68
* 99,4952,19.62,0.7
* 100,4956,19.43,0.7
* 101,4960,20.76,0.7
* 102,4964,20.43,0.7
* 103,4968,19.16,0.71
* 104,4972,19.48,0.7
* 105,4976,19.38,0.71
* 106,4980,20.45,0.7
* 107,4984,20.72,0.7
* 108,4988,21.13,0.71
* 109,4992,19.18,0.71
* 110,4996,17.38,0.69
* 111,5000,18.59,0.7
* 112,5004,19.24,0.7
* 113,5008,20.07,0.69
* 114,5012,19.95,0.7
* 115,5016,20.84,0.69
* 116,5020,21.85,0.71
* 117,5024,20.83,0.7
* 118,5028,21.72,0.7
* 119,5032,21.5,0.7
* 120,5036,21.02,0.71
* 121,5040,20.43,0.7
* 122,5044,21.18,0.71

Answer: 0.38 mag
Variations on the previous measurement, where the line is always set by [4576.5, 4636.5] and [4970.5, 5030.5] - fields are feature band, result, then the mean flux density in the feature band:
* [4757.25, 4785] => 0.06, 16.3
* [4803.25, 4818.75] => 0.22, 14.5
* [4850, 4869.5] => 0.09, 16.8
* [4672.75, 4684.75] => 0.10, 14.7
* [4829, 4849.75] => 0.14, 15.9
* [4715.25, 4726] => 0.08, 15.3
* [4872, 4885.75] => 0.04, 17.9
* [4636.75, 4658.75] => 0.03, 15.2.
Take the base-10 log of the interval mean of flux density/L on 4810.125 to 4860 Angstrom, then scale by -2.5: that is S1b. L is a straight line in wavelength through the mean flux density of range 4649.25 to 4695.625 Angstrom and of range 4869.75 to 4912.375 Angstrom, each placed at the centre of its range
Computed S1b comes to 0.16 mag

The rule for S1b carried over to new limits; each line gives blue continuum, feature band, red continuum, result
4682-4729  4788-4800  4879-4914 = 0.146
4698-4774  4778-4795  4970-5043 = 0.077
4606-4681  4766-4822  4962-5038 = 0.147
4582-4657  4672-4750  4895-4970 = 0.060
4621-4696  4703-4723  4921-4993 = 0.046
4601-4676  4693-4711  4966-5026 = 0.067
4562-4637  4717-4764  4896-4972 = 0.043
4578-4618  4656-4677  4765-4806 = -0.010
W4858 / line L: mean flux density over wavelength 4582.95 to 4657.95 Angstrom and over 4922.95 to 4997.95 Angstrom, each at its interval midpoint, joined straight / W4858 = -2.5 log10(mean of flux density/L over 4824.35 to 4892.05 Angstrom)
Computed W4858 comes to 0.08 mag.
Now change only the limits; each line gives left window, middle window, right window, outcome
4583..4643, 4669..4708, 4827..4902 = 0.060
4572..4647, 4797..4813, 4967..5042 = 0.135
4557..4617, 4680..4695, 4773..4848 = 0.001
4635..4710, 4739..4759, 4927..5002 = 0.009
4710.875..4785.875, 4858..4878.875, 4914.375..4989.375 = 0.040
